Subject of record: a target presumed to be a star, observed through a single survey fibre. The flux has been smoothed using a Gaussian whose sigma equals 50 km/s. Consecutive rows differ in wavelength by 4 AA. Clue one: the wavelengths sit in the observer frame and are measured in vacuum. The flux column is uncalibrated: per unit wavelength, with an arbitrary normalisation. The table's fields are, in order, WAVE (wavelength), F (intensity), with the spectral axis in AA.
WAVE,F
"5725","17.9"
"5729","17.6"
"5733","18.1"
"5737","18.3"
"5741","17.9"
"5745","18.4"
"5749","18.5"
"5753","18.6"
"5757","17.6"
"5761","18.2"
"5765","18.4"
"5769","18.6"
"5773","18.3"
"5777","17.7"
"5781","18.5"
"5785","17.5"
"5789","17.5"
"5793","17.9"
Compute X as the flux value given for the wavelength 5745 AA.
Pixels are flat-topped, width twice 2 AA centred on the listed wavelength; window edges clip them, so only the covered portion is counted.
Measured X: 18.4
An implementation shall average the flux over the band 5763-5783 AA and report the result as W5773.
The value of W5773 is 18.3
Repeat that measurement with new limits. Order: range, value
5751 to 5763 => 18.1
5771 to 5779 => 18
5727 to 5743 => 18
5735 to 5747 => 18.2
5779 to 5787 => 18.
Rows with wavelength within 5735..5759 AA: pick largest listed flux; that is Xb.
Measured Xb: 18.6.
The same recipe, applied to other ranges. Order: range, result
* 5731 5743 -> 18.3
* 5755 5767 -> 18.4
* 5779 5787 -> 18.5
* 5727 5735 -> 18.1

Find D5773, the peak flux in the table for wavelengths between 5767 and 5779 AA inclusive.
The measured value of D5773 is 18.6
